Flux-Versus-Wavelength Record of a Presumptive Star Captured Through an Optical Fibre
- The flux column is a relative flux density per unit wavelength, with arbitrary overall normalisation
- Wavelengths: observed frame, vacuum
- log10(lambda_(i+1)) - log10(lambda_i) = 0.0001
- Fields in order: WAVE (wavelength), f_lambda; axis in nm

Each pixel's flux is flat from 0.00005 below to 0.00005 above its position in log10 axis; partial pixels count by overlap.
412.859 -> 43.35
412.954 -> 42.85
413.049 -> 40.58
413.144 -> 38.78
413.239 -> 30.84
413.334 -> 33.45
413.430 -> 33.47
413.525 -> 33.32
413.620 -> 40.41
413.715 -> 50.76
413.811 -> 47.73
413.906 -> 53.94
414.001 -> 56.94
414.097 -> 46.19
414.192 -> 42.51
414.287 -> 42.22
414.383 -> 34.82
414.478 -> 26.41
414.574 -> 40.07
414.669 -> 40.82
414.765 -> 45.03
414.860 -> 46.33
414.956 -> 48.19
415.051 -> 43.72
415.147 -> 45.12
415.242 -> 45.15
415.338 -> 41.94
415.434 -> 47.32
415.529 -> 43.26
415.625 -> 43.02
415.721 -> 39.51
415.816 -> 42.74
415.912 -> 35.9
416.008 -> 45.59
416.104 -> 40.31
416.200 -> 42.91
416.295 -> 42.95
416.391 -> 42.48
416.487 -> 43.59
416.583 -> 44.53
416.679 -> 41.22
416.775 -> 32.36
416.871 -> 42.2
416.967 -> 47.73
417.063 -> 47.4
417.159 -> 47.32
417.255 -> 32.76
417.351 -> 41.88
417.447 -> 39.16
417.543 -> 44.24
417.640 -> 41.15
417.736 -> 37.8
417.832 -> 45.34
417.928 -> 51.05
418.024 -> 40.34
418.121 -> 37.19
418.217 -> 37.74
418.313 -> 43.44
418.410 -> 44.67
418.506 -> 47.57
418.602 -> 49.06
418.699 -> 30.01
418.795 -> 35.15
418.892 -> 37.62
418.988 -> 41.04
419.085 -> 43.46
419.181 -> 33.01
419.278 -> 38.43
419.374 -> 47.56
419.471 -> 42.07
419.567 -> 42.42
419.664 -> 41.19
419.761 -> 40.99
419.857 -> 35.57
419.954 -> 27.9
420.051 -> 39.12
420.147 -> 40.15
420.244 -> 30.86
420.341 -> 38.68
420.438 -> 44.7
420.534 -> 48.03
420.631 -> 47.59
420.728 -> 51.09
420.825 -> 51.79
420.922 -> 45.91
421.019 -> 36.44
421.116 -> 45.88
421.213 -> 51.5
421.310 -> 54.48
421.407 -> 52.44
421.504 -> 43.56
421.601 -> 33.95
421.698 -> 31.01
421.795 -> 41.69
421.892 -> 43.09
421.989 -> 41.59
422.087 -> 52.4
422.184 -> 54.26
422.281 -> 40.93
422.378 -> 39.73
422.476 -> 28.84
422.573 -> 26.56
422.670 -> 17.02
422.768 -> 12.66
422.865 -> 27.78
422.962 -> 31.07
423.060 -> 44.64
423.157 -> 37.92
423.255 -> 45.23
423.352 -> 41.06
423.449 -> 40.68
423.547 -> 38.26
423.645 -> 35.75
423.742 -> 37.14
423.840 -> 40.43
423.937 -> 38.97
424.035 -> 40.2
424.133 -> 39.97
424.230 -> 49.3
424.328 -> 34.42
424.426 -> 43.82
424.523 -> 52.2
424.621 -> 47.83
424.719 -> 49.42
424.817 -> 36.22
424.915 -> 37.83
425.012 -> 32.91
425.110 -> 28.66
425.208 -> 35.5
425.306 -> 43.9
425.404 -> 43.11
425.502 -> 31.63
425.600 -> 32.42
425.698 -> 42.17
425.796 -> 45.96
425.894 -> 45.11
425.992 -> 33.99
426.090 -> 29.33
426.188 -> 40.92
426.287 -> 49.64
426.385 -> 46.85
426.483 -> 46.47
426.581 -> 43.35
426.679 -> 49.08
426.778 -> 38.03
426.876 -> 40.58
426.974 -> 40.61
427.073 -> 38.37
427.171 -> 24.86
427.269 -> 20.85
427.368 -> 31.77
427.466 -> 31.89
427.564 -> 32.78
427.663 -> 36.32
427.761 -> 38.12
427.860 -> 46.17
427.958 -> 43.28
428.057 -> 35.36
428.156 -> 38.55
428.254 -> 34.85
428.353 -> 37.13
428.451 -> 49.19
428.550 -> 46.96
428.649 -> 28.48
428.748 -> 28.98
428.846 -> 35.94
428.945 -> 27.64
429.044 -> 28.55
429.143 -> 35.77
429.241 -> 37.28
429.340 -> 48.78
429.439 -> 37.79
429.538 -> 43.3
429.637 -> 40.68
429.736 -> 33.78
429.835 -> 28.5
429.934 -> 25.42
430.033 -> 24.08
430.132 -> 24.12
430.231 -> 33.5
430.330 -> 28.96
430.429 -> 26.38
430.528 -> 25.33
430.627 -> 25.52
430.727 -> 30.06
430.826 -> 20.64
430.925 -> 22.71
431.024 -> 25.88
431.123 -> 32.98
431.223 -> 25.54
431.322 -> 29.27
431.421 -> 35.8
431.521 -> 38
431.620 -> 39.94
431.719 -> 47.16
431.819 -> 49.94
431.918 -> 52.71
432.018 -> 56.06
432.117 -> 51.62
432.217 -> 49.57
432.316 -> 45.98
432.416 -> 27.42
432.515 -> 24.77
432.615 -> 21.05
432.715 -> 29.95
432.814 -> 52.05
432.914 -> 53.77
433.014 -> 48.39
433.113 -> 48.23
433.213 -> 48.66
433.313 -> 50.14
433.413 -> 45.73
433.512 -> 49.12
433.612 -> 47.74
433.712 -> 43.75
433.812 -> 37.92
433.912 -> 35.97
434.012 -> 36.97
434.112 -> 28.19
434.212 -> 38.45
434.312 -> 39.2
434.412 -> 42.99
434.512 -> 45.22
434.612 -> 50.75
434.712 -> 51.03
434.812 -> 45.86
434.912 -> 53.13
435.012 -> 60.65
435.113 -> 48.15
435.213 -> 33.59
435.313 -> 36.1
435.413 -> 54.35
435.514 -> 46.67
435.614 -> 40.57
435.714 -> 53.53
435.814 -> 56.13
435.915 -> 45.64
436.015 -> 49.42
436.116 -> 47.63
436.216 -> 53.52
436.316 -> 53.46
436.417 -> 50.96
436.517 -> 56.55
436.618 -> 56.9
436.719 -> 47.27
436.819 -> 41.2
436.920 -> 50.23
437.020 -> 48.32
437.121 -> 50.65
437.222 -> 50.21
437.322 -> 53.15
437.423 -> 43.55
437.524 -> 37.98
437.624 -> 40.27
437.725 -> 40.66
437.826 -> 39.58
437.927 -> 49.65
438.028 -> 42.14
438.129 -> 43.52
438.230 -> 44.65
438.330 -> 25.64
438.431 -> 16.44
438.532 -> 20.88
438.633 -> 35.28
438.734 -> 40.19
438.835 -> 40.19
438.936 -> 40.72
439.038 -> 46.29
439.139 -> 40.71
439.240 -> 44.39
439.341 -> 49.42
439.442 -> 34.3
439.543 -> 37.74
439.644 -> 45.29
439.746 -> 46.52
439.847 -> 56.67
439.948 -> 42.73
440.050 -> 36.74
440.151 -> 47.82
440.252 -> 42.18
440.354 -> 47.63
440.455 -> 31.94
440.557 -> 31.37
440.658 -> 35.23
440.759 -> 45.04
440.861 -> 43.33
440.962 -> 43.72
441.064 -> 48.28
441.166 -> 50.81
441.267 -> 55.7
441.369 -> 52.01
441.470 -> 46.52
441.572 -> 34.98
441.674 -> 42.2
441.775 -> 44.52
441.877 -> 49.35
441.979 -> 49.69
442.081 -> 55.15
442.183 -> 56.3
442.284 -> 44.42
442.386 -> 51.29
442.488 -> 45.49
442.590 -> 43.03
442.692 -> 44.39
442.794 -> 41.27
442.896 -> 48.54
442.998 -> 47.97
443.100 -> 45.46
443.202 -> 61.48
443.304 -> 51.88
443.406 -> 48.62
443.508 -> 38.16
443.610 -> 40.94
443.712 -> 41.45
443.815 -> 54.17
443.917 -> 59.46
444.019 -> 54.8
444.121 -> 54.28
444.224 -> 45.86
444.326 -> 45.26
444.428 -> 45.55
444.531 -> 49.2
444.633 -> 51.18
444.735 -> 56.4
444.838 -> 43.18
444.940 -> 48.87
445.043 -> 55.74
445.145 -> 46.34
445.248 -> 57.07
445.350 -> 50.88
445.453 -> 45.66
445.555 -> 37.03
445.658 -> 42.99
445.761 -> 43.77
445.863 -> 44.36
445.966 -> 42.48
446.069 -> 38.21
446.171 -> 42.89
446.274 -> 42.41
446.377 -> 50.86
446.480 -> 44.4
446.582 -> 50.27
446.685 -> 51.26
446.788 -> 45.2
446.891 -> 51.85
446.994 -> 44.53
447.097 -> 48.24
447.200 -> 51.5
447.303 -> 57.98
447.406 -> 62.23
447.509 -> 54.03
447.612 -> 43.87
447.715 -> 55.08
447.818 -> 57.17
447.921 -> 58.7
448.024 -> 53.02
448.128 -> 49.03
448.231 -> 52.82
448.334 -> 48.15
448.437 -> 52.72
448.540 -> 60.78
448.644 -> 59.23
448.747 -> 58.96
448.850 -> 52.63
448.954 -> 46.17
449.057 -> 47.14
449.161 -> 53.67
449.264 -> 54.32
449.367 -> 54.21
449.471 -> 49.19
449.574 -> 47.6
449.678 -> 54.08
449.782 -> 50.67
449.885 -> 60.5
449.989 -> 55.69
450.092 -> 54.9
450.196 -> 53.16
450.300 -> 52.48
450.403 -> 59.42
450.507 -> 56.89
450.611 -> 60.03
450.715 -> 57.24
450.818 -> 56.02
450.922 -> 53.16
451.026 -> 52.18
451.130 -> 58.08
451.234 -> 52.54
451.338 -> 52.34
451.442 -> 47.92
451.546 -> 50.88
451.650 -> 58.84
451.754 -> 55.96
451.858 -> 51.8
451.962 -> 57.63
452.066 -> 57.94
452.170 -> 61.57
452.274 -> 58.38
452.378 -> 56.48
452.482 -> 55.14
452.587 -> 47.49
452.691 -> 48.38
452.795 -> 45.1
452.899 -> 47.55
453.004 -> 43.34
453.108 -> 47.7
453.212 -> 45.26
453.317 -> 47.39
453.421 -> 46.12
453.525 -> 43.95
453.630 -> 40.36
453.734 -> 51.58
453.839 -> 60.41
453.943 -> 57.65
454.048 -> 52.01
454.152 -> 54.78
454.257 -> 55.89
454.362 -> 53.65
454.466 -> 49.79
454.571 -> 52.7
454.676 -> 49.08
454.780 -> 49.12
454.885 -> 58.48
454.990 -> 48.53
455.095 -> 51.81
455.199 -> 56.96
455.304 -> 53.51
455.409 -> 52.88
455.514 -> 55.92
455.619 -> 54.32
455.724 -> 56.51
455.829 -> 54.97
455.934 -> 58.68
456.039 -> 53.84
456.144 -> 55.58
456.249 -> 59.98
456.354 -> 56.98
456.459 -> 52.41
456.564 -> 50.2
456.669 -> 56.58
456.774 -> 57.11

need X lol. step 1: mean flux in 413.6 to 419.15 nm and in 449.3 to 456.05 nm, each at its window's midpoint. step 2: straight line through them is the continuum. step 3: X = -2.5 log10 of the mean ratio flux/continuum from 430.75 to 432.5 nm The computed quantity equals 0.23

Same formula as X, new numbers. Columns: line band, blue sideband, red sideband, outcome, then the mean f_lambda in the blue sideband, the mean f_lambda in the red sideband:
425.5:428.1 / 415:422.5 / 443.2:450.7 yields 0.16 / 42.2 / 50.7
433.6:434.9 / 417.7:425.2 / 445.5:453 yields 0.09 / 40.3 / 51.9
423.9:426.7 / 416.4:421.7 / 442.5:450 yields 0.07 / 42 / 49.8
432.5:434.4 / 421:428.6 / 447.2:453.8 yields 0.06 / 39.3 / 52.9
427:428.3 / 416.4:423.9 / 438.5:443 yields 0.19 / 40.5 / 44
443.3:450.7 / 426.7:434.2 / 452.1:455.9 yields -0.07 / 36.8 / 51.9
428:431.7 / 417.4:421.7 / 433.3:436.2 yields 0.32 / 41.9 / 45.4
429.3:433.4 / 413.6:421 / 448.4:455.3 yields 0.26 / 42.3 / 52.9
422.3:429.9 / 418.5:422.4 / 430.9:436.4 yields 0.14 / 42.3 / 43.4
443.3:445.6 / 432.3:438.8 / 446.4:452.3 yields 0.03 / 43.8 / 53.6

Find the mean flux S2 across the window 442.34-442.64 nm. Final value 46.5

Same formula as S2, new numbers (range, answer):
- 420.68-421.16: 46.2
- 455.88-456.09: 56.3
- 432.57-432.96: 39.3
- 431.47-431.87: 43.8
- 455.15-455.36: 55.1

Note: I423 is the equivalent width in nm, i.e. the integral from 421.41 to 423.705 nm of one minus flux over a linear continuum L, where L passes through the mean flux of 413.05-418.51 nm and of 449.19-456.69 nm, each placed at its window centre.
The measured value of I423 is 0.36 nm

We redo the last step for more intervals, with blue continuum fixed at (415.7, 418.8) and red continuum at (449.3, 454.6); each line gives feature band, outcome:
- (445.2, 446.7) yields 0.16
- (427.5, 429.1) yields 0.30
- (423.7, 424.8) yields 0.03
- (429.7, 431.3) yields 0.66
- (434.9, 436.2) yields -0.01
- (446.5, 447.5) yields 0.00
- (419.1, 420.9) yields 0.06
